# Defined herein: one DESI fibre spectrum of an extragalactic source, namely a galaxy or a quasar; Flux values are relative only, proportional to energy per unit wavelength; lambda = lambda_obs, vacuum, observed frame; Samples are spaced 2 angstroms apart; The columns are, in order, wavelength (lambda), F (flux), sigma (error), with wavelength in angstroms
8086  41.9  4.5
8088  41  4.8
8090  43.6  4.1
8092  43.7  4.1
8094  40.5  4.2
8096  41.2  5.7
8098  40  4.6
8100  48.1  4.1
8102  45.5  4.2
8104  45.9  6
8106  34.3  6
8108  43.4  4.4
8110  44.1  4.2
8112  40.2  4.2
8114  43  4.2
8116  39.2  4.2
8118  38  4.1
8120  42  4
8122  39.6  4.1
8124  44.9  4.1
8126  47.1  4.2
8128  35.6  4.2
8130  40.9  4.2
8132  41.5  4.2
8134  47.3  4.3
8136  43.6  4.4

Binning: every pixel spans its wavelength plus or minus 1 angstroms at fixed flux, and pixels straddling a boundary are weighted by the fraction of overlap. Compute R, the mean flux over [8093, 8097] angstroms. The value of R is 40.9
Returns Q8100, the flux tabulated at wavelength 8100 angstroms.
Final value 48.1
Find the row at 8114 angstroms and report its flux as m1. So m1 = 43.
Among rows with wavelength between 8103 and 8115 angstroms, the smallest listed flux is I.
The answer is 34.3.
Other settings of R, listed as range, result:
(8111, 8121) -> 40.5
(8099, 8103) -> 46.8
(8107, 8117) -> 42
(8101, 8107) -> 41.9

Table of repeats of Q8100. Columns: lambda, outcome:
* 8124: 44.9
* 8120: 42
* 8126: 47.1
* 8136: 43.6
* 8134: 47.3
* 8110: 44.1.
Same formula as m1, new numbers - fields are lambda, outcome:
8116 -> 39.2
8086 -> 41.9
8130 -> 40.9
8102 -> 45.5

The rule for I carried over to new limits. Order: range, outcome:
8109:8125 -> 38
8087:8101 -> 40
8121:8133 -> 35.6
